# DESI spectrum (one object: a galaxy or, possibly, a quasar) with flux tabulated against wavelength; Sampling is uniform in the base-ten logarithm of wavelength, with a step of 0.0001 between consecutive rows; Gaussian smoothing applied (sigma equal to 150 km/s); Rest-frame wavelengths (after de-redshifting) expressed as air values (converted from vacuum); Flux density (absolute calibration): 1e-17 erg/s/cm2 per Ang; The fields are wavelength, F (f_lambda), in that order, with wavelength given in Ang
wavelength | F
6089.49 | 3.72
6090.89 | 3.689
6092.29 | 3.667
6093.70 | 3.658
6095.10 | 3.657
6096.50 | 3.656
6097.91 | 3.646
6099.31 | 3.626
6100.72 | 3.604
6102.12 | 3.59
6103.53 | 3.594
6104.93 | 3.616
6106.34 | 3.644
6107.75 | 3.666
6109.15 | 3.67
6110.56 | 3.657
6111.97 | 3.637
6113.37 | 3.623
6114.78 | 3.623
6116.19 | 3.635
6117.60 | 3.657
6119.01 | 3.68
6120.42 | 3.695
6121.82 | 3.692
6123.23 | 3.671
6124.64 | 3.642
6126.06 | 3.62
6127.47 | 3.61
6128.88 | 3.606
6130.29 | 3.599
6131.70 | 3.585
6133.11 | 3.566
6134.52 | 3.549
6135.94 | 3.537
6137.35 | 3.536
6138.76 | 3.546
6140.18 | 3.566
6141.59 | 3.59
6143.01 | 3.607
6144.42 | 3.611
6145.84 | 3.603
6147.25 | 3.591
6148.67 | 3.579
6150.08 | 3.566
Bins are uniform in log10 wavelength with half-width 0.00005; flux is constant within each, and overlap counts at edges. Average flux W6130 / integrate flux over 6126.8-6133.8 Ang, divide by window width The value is 3.6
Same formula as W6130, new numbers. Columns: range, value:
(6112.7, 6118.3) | 3.63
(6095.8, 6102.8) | 3.62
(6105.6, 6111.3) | 3.65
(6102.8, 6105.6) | 3.61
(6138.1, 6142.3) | 3.56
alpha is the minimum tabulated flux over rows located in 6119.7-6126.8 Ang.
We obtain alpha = 3.62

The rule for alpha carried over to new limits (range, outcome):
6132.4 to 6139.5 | 3.536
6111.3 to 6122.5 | 3.623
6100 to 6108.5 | 3.59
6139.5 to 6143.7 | 3.566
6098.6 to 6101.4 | 3.604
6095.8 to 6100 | 3.626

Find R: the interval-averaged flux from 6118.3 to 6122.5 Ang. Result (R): 3.7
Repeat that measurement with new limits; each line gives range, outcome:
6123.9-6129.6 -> 3.62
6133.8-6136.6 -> 3.54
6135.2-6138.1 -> 3.54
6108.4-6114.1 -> 3.65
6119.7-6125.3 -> 3.68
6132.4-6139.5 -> 3.55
